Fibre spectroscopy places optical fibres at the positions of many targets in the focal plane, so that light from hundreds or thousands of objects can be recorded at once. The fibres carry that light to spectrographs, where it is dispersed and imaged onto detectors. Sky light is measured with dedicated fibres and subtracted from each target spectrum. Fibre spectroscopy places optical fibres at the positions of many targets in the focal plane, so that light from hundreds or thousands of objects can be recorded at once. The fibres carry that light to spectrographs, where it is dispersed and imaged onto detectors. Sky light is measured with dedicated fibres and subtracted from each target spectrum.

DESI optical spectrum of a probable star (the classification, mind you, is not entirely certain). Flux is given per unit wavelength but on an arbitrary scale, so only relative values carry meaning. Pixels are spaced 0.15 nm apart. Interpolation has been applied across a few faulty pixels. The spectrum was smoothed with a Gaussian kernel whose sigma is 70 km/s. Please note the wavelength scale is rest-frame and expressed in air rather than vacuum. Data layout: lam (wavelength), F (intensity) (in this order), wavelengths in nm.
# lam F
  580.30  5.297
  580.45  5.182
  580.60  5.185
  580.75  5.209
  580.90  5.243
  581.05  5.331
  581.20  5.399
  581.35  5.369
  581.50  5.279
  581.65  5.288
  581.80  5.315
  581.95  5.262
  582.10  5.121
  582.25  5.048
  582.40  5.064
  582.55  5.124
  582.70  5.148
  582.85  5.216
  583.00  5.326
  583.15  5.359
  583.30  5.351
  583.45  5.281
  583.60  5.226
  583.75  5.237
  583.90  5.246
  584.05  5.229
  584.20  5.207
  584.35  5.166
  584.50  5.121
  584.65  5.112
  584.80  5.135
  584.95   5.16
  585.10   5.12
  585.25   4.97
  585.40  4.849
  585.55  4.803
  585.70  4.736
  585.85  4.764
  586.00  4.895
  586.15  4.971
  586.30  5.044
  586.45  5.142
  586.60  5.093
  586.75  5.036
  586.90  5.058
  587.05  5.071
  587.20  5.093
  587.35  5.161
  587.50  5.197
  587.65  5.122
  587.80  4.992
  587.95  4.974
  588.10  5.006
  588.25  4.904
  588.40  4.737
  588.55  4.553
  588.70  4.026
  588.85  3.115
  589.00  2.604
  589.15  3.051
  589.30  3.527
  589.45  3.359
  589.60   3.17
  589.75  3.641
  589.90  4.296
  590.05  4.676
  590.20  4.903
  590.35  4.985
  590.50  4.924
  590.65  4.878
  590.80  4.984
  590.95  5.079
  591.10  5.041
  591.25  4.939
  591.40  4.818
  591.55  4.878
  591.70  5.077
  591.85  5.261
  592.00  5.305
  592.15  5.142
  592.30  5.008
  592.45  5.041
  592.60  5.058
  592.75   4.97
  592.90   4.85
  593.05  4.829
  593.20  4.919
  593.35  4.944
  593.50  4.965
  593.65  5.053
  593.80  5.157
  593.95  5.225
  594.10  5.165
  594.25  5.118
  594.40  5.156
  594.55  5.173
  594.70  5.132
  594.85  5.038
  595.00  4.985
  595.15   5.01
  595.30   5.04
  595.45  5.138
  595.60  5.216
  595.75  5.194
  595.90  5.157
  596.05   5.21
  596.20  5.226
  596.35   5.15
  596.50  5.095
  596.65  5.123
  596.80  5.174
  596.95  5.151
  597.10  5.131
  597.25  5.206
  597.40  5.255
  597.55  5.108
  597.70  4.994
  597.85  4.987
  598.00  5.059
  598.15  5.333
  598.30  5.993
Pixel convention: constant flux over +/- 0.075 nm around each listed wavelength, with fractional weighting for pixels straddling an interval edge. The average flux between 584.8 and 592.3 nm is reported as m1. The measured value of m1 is 4.7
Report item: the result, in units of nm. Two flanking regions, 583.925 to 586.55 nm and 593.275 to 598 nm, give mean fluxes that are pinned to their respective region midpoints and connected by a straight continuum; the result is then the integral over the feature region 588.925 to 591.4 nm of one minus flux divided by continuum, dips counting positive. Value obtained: 0.39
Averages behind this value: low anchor 5.03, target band 4.27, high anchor 5.12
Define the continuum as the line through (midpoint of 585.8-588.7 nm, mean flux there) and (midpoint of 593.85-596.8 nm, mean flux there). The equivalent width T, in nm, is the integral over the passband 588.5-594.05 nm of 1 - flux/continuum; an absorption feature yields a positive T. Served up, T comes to 0.49 nm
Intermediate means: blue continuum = 4.97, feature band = 4.6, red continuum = 5.14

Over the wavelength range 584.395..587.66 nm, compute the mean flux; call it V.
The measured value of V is 5.03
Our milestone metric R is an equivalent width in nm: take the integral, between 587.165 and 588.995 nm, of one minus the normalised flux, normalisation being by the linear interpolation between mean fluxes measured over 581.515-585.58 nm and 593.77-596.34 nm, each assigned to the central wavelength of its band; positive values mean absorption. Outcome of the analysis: 0.18 nm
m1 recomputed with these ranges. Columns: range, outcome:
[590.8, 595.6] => 5.05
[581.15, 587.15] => 5.13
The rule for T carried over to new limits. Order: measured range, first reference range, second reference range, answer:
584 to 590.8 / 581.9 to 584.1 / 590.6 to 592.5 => 0.591 nm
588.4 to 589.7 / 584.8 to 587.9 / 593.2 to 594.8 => 0.397 nm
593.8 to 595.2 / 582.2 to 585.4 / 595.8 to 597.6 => 0.014 nm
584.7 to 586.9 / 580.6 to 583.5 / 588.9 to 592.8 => -0.015 nm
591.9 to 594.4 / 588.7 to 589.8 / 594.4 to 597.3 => -0.399 nm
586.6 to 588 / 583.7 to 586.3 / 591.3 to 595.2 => -0.011 nm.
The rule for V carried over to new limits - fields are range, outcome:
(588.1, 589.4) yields 3.87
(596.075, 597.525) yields 5.17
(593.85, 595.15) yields 5.12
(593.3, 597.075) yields 5.12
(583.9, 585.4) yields 5.13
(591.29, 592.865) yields 5.05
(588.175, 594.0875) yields 4.62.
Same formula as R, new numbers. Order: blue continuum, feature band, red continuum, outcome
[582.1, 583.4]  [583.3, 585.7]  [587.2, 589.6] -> -0.10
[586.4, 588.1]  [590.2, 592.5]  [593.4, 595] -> 0.04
